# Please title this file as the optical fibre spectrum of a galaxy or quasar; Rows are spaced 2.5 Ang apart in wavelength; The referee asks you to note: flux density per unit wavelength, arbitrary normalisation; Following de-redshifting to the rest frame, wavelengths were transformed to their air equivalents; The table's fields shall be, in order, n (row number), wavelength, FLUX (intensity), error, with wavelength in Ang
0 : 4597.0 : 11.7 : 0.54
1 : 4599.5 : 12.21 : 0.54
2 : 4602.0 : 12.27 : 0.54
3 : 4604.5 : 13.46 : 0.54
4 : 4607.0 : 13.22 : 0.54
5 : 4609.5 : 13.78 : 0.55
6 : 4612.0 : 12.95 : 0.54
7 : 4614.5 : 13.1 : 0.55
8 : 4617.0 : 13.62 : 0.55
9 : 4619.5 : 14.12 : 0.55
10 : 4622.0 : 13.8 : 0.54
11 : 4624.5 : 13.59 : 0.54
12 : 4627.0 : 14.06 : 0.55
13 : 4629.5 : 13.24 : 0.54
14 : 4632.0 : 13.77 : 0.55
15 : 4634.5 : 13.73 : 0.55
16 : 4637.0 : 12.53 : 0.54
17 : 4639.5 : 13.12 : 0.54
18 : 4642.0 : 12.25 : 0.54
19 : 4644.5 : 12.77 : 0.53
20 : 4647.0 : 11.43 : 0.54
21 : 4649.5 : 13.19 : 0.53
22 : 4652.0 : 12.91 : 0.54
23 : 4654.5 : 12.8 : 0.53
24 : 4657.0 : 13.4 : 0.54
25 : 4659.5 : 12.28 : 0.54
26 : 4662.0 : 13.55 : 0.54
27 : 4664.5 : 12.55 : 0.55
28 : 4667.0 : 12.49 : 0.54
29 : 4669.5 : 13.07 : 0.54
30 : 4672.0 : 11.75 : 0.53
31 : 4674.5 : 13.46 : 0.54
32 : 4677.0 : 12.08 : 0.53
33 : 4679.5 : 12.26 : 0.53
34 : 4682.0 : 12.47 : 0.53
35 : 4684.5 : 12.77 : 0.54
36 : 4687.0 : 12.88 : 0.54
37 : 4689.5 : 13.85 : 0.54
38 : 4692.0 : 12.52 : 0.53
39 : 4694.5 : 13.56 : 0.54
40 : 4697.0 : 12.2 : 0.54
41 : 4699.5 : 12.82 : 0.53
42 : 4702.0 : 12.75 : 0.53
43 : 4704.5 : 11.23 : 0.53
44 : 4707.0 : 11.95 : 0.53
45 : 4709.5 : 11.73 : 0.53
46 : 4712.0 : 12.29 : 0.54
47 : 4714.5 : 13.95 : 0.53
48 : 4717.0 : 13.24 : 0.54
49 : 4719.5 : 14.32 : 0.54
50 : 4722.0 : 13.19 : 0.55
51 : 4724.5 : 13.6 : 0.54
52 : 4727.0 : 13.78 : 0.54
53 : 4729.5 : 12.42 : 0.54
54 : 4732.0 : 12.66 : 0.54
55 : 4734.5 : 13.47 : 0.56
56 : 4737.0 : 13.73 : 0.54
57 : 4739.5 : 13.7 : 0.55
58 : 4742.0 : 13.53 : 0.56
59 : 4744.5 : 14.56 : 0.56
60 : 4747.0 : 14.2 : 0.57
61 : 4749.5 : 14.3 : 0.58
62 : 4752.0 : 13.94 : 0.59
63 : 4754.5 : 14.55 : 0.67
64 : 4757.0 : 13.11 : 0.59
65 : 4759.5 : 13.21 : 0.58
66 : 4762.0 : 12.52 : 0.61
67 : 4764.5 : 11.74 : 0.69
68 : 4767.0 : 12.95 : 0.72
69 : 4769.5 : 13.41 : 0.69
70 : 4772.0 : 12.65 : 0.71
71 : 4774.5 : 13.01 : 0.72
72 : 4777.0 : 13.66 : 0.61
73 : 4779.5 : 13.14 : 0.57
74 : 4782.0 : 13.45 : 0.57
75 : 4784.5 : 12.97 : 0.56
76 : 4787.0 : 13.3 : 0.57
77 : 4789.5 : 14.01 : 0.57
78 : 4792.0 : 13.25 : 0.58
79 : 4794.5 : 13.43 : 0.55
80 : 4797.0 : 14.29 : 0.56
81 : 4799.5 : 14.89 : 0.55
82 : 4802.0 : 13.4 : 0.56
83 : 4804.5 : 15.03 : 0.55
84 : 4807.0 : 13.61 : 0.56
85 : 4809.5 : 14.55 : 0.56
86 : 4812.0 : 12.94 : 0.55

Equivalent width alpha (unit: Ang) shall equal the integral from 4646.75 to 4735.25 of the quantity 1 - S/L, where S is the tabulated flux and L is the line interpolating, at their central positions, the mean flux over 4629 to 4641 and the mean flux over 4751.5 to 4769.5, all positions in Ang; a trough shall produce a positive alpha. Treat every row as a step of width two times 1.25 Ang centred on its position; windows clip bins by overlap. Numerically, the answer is 2.6 Ang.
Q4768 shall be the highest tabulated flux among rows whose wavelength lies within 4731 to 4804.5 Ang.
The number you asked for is 15.03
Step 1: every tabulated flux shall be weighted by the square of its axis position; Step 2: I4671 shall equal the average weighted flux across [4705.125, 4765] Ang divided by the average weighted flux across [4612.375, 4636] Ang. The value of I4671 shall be 1.02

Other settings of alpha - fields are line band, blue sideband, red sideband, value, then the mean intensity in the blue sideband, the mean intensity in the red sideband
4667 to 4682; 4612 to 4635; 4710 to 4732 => 1.02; 13.6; 13.3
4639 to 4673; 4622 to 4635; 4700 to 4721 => 1.71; 13.7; 12.7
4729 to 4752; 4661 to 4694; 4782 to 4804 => -0.67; 12.8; 13.7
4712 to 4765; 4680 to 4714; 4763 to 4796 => -2.66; 12.6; 13.2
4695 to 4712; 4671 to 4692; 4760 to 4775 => 0.68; 12.7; 12.7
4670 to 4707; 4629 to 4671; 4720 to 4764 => 1.55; 12.9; 13.5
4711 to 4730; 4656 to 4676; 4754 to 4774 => -0.75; 12.8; 13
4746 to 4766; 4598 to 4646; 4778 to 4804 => 0.20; 13.2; 13.7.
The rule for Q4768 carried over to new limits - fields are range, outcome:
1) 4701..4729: 14.32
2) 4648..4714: 13.85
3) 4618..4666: 14.12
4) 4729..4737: 13.73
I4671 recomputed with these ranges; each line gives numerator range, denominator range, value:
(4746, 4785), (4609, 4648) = 1.06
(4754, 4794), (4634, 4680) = 1.09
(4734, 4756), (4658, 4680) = 1.15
